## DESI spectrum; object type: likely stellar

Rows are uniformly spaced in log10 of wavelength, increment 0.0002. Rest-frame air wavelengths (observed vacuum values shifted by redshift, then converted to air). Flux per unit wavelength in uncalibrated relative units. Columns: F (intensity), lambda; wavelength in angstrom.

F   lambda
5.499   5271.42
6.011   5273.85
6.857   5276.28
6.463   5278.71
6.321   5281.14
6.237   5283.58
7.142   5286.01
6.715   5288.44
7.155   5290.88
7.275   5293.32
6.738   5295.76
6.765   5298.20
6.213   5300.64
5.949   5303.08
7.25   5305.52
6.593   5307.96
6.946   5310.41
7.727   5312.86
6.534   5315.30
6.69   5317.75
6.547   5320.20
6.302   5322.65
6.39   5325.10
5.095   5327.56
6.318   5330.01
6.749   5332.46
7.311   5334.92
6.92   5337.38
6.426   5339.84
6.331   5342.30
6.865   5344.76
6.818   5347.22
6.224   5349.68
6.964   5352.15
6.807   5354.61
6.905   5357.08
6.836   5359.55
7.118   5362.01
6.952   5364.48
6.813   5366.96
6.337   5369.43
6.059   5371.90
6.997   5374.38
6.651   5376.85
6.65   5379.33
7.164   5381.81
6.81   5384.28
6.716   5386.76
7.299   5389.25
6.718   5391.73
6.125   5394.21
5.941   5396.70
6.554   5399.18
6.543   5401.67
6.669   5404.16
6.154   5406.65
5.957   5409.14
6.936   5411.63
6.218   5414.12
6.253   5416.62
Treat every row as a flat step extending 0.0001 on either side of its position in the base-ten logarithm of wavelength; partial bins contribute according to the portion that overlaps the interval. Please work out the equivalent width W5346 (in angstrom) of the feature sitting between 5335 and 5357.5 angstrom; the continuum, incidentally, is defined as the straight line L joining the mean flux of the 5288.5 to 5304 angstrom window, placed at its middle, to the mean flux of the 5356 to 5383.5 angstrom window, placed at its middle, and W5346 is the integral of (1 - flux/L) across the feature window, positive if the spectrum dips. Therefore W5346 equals 0.1 angstrom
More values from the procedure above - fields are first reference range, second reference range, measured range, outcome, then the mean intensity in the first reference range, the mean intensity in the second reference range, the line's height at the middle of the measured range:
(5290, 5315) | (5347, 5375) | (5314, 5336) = 1.18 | 6.85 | 6.73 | 6.8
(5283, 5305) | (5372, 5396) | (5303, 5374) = 0.69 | 6.72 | 6.74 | 6.73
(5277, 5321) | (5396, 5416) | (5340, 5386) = -1.47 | 6.74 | 6.38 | 6.52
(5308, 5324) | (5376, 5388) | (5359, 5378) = 0.23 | 6.77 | 6.81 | 6.8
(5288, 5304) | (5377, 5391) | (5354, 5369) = -0.07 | 6.7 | 6.9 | 6.85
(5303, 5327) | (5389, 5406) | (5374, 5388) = -0.62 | 6.68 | 6.49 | 6.53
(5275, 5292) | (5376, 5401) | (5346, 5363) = -0.35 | 6.69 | 6.66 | 6.67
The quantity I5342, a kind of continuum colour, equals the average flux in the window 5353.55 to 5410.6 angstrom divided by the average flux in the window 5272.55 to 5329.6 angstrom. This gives 1.01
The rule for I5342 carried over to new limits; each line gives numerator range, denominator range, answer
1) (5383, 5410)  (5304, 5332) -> 0.99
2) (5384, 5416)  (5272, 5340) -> 0.98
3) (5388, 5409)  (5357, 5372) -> 0.96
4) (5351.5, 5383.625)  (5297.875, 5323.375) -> 1.01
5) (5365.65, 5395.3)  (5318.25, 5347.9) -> 1.03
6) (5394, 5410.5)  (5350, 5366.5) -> 0.91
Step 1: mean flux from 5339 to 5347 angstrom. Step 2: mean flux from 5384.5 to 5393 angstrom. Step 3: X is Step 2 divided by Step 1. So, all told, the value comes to 1.05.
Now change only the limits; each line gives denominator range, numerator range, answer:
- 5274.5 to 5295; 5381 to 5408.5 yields 0.98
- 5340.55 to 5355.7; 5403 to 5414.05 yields 0.96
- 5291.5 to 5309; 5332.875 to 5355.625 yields 1.01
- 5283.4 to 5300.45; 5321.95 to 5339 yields 0.94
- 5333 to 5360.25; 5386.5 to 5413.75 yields 0.96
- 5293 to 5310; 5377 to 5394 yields 1.02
